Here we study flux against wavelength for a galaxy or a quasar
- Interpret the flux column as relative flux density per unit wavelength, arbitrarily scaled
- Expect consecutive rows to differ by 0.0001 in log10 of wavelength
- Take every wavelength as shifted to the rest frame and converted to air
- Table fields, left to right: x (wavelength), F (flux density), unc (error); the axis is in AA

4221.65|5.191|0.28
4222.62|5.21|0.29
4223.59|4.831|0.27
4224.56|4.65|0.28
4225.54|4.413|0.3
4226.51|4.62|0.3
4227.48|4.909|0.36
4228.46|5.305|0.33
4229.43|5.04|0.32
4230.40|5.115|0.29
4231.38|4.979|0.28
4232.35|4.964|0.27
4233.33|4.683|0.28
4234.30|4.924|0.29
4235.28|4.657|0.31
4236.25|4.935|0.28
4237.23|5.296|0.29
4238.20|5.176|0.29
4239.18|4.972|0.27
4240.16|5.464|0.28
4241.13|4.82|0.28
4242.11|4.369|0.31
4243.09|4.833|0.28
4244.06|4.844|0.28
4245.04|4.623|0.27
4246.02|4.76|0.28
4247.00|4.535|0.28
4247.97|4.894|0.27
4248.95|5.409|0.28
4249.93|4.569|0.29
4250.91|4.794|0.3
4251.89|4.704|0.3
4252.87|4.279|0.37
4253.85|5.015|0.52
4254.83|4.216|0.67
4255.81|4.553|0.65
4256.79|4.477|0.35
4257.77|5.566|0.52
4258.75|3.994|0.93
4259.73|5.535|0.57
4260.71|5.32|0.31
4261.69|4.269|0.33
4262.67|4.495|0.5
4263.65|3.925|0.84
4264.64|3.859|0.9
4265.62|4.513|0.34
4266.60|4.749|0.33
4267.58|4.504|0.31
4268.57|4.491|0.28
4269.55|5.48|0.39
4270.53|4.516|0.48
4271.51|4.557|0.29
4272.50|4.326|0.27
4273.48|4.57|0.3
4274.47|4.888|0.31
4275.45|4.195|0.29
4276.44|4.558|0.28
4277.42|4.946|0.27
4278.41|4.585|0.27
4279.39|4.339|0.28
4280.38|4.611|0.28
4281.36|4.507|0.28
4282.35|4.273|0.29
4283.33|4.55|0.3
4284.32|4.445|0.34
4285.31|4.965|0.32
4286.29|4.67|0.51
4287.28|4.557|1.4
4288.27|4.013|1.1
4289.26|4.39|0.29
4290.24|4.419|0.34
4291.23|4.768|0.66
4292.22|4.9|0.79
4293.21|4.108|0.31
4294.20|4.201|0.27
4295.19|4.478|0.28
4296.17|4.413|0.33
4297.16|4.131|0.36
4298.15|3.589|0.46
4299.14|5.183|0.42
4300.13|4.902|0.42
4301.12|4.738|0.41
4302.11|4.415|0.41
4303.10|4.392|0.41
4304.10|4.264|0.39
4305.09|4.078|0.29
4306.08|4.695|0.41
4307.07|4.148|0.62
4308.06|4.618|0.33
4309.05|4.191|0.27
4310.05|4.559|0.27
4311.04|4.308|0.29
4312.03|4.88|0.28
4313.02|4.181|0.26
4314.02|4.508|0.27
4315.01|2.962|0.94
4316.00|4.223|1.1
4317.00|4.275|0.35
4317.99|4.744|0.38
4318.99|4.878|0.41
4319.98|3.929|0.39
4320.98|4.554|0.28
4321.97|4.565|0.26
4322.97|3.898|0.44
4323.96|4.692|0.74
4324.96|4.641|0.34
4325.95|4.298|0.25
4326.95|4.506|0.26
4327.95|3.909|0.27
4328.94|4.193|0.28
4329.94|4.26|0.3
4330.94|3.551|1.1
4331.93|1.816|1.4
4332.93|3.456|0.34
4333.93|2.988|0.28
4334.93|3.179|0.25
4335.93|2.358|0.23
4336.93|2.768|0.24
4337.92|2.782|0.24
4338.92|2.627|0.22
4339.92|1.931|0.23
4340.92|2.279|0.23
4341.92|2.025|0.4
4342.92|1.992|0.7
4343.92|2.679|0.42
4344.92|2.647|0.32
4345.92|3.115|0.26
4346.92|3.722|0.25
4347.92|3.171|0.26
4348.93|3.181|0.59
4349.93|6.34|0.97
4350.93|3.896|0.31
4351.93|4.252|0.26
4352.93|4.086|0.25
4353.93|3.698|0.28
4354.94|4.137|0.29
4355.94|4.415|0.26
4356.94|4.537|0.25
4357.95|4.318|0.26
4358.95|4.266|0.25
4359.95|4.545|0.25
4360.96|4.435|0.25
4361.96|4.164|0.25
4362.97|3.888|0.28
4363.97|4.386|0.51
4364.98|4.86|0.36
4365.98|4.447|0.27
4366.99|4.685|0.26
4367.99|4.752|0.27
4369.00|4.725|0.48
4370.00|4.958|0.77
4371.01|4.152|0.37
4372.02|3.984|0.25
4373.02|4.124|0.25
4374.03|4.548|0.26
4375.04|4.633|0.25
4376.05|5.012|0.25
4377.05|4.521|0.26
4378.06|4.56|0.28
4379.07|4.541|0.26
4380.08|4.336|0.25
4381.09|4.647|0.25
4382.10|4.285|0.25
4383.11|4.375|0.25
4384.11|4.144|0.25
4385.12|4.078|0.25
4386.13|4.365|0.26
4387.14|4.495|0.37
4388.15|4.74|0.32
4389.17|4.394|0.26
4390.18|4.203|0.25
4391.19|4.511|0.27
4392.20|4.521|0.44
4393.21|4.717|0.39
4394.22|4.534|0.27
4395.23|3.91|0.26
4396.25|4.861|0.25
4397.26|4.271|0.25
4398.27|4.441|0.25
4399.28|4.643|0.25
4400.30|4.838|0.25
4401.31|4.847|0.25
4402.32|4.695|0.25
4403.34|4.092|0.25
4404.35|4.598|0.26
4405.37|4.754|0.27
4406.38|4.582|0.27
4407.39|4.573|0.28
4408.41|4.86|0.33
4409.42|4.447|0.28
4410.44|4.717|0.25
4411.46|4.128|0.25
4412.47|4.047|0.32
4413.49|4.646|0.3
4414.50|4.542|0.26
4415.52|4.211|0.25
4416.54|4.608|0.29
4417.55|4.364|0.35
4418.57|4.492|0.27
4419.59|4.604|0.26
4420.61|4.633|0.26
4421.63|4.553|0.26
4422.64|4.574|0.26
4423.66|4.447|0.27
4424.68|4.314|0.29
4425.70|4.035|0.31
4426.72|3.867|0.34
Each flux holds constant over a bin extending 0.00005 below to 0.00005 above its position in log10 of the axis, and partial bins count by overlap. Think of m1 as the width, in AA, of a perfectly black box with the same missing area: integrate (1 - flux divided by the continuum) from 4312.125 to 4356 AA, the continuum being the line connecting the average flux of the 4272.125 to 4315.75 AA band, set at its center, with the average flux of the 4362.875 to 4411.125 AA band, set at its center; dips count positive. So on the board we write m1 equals 8.1 AA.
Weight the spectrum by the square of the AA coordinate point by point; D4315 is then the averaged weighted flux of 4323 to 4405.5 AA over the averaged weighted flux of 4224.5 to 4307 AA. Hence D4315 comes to 0.92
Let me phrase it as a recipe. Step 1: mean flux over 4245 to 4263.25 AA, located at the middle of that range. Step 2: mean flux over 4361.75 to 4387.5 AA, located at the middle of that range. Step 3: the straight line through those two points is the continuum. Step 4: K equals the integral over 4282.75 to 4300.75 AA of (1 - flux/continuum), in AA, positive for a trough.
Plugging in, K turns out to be 0.6 AA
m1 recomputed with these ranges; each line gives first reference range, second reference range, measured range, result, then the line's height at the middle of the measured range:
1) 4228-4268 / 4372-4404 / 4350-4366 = 0.8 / 4.54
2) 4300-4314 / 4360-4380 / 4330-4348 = 6.9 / 4.47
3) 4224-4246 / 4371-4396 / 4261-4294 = 1.7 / 4.75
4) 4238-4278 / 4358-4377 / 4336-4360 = 5.7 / 4.51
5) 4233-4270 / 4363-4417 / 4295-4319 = 1.4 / 4.65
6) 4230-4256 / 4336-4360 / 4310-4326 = -2.2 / 3.84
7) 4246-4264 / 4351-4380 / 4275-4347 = 8.6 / 4.55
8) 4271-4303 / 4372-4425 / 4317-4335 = 1.9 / 4.5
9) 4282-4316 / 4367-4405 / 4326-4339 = 3.3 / 4.44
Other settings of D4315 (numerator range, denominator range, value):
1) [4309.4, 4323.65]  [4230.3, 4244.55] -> 0.91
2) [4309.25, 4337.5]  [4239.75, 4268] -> 0.87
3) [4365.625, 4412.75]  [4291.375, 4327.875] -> 1.06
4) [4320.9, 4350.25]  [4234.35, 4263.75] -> 0.73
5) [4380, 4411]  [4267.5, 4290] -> 1.04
